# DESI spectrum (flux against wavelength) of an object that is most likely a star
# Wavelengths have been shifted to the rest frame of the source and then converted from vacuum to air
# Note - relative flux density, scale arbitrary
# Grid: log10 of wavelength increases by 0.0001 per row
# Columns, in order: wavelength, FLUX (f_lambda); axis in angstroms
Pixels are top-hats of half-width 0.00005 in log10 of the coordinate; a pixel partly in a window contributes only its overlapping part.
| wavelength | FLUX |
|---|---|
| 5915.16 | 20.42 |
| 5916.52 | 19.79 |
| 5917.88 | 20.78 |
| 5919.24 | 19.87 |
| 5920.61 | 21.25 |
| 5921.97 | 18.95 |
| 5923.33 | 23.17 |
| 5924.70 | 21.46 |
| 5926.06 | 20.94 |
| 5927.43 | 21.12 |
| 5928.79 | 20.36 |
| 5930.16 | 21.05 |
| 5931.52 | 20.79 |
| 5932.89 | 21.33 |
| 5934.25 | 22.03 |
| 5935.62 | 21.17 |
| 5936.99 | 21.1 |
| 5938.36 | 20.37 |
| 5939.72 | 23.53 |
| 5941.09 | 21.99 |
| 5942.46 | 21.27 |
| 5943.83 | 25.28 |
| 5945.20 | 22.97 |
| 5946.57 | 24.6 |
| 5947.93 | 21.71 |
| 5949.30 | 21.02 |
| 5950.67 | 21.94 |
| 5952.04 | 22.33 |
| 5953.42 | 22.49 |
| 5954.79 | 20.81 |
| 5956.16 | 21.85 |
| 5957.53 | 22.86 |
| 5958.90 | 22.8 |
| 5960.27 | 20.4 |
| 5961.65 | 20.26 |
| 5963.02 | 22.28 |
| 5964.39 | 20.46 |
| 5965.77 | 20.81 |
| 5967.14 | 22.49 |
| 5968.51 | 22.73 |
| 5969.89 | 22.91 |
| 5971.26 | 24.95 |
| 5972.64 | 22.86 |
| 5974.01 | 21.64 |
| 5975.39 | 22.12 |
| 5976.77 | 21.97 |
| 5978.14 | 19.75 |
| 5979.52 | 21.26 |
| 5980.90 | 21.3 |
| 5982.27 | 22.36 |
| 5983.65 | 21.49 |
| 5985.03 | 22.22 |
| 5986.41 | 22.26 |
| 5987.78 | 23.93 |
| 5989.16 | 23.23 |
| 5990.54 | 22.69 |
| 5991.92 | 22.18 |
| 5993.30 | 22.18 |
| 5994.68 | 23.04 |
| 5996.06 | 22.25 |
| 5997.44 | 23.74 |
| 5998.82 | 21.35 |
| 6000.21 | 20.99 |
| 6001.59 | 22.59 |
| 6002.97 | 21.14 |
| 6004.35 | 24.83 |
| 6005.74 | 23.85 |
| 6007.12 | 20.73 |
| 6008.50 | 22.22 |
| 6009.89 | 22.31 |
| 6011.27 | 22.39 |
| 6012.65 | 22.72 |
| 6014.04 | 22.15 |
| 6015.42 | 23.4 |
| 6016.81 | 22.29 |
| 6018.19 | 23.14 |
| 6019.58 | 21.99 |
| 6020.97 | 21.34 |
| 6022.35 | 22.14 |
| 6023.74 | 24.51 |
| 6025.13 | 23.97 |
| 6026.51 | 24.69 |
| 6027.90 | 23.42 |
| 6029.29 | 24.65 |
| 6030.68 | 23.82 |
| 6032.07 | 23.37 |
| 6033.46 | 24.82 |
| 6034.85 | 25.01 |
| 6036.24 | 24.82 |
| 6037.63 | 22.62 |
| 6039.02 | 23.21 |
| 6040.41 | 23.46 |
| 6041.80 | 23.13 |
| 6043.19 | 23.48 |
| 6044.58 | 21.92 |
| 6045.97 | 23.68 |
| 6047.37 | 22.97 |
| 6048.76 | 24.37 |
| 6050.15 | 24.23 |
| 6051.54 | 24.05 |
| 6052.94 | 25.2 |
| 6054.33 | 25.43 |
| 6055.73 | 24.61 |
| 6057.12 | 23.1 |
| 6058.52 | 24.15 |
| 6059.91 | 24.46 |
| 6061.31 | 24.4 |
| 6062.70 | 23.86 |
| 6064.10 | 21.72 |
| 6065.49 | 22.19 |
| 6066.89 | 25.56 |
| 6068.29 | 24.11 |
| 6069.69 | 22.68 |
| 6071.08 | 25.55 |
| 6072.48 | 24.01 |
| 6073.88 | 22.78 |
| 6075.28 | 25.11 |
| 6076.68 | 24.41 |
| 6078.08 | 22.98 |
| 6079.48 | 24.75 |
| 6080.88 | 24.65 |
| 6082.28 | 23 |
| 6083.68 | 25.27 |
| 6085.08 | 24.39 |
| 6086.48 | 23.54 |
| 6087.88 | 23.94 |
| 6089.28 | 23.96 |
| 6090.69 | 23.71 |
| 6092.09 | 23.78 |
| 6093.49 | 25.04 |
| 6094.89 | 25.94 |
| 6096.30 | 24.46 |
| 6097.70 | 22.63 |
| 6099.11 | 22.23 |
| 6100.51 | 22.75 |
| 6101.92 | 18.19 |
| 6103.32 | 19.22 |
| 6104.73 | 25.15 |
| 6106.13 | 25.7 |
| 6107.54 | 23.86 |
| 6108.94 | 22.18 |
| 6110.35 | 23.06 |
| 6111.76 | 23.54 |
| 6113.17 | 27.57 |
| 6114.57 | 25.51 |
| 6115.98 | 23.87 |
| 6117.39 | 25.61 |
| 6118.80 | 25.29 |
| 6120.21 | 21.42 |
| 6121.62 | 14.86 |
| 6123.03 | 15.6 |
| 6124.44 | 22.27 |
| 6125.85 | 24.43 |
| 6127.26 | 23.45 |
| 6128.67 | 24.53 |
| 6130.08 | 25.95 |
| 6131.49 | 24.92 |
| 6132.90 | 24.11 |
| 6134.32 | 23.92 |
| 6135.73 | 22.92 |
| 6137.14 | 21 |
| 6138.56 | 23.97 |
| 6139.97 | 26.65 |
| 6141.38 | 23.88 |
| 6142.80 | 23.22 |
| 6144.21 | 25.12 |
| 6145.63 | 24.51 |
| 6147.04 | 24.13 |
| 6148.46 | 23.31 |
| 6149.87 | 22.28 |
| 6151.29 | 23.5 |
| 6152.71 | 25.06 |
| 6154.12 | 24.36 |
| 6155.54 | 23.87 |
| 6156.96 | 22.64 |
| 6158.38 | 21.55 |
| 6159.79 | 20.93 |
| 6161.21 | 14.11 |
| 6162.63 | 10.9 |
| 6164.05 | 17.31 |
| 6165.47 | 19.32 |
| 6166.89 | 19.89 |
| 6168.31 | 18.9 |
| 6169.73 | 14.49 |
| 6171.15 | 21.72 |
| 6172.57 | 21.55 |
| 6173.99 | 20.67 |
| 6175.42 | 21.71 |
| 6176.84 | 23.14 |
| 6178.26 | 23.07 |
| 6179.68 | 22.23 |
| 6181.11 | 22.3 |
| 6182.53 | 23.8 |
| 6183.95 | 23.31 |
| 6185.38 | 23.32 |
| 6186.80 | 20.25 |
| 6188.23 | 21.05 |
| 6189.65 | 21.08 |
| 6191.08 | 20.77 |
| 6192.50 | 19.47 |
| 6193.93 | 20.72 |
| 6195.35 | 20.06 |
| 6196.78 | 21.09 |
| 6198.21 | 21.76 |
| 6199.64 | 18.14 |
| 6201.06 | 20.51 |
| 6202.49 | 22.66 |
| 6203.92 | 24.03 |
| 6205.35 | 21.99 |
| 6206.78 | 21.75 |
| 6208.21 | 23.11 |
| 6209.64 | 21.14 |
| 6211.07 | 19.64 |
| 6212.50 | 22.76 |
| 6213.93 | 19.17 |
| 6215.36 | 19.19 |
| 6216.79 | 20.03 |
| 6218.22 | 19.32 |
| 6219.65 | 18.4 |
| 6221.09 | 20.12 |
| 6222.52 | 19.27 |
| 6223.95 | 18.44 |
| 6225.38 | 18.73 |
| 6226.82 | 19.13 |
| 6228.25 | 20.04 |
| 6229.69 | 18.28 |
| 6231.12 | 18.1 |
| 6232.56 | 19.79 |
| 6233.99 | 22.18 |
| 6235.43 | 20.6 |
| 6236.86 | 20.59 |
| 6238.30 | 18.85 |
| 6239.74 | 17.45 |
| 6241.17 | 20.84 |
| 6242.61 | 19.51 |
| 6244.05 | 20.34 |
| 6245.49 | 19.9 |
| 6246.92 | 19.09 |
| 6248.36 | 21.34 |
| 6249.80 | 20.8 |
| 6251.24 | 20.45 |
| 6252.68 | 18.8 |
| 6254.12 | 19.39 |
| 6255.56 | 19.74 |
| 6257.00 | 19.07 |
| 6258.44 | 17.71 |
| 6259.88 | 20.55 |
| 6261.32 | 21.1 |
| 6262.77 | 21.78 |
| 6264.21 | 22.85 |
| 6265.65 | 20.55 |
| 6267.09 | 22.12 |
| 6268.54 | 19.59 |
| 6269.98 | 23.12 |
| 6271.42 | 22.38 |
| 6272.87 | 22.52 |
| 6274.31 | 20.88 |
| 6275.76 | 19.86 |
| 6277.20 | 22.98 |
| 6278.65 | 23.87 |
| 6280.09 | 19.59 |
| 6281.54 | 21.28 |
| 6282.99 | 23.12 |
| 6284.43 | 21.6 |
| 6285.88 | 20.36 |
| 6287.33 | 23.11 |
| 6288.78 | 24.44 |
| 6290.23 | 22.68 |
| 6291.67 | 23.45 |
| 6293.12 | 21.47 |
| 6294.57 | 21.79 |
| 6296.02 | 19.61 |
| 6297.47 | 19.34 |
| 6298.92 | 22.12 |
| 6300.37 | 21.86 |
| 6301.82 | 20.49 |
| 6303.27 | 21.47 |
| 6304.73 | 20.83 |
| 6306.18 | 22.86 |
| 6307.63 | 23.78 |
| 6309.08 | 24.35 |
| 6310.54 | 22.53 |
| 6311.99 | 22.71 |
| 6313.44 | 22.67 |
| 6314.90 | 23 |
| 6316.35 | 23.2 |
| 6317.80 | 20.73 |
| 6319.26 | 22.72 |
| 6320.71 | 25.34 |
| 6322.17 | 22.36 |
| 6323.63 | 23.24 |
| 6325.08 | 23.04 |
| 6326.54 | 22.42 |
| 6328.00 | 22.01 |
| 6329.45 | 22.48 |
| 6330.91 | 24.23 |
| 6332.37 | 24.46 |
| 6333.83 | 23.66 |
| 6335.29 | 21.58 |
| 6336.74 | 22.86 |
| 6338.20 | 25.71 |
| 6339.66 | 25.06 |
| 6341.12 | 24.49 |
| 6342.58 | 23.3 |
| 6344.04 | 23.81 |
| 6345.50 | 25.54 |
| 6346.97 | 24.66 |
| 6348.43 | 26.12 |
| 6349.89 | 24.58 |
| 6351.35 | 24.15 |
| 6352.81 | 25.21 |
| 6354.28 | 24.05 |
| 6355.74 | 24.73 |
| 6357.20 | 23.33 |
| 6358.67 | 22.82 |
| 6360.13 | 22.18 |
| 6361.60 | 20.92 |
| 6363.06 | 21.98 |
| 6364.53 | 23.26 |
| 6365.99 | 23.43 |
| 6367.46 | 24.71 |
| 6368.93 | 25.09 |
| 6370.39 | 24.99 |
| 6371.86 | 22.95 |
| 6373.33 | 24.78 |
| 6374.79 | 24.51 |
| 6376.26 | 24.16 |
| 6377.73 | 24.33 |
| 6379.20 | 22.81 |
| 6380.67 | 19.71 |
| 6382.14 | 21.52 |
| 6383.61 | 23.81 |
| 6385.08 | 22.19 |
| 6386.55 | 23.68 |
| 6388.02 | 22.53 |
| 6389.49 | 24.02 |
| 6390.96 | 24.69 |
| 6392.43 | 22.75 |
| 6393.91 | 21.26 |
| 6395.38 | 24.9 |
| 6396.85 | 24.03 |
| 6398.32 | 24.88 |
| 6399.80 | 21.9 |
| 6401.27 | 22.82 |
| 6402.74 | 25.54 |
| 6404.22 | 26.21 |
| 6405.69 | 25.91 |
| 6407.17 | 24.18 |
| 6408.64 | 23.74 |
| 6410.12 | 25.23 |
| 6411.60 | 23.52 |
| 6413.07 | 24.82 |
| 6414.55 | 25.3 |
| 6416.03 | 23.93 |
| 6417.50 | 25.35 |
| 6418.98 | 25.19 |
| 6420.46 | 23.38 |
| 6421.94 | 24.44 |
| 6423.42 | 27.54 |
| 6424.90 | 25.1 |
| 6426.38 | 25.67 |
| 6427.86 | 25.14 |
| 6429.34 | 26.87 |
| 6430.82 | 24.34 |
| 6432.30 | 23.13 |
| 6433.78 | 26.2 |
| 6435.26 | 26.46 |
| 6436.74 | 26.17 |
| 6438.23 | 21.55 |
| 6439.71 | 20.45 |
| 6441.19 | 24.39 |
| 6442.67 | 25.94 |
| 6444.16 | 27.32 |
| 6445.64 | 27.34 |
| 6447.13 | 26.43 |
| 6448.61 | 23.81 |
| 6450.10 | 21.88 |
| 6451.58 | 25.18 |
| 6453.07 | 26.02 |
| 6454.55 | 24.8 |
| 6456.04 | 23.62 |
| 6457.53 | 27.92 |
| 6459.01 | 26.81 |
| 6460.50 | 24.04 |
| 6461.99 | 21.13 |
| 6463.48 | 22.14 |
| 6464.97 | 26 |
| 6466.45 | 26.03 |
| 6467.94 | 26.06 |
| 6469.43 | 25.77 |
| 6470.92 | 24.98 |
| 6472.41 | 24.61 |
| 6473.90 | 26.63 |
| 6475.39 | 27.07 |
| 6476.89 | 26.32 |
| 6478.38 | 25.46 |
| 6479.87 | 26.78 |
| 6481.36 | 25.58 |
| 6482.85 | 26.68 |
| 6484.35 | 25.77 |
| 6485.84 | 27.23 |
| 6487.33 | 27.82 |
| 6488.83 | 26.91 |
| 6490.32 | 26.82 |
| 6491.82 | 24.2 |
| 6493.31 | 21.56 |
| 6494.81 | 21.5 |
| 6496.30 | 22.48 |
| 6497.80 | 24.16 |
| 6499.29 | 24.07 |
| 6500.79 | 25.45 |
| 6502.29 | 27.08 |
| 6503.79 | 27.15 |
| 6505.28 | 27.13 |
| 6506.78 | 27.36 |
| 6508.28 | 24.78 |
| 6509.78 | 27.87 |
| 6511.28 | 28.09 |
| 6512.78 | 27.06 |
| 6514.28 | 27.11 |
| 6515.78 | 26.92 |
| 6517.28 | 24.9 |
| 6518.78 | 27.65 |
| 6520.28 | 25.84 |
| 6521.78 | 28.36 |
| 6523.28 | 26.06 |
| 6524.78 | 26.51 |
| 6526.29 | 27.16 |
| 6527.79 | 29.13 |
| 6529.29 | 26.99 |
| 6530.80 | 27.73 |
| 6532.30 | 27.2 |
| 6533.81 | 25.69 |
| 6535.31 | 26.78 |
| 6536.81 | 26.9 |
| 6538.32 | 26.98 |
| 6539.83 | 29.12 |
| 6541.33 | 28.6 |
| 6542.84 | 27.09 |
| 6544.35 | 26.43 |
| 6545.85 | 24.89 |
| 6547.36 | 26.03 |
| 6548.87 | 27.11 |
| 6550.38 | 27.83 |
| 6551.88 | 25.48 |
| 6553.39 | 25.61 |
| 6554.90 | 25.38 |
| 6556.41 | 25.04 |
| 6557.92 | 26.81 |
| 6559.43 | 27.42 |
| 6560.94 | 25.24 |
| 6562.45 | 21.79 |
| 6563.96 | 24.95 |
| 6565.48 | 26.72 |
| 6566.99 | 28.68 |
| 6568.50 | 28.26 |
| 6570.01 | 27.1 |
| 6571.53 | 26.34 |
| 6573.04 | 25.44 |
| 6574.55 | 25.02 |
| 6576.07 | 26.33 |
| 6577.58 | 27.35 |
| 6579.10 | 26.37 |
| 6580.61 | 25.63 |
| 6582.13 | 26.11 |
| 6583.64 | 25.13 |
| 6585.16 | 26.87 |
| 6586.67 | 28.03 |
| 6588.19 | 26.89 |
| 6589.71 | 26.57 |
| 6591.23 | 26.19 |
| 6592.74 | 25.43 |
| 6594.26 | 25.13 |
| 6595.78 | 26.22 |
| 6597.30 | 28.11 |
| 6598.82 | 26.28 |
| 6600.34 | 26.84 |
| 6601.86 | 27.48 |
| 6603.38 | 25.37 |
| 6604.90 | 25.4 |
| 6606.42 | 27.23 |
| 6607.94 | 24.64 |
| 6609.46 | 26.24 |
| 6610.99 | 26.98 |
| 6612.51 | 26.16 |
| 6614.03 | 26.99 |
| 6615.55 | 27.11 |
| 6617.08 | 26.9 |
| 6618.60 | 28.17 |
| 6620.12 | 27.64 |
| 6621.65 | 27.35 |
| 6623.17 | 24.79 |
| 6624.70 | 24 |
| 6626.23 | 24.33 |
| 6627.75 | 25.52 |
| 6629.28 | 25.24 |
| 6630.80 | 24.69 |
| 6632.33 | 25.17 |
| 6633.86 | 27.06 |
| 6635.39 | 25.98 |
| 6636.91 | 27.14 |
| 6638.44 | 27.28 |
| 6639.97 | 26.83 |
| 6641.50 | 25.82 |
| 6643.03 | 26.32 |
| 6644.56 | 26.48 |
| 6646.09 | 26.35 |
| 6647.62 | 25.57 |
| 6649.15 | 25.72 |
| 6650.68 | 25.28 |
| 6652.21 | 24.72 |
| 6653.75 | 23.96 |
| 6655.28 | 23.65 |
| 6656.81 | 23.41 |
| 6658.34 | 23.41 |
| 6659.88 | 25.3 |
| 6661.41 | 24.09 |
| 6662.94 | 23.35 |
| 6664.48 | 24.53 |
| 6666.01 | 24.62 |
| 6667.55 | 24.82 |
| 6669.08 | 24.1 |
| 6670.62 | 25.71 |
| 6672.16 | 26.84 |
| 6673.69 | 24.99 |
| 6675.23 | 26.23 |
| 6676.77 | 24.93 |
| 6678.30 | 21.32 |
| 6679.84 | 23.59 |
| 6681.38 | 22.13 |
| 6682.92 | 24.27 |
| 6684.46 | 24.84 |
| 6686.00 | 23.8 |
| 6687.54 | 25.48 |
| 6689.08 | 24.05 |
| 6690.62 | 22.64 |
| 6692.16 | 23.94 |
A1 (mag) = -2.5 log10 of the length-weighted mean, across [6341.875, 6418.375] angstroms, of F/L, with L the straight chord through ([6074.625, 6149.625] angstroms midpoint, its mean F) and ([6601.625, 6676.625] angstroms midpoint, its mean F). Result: 0.03 mag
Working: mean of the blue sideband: 23.6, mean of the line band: 23.9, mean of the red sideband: 25.6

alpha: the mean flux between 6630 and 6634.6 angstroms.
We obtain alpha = 25.6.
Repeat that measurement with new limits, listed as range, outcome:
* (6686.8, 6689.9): 24.7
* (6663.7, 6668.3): 24.6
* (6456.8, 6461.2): 26.3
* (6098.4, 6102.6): 21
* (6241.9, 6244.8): 19.9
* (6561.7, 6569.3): 26.1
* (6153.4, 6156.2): 24.2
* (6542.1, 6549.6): 26.3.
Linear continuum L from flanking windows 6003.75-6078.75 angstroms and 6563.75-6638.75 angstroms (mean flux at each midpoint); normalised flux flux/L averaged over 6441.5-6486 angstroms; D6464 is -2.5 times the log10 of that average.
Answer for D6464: 0.008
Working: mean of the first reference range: 23.6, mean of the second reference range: 26.3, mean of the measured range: 25.5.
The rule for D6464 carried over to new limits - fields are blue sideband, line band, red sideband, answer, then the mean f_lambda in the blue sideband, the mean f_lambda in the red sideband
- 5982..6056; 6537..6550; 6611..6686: -0.09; 23.1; 25.3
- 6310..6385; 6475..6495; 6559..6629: -0.03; 23.5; 26.3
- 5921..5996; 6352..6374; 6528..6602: 0.06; 21.9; 26.5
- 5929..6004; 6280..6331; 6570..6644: 0.09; 22.1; 26.3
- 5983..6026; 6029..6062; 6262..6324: -0.07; 22.6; 22.1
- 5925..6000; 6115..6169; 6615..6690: 0.03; 22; 25.2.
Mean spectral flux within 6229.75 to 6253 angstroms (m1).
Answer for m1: 19.9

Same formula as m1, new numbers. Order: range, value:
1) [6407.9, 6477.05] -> 25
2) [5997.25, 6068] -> 23.3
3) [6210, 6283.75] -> 20.3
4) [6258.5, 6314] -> 21.8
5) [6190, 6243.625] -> 20.2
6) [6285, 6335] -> 22.5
